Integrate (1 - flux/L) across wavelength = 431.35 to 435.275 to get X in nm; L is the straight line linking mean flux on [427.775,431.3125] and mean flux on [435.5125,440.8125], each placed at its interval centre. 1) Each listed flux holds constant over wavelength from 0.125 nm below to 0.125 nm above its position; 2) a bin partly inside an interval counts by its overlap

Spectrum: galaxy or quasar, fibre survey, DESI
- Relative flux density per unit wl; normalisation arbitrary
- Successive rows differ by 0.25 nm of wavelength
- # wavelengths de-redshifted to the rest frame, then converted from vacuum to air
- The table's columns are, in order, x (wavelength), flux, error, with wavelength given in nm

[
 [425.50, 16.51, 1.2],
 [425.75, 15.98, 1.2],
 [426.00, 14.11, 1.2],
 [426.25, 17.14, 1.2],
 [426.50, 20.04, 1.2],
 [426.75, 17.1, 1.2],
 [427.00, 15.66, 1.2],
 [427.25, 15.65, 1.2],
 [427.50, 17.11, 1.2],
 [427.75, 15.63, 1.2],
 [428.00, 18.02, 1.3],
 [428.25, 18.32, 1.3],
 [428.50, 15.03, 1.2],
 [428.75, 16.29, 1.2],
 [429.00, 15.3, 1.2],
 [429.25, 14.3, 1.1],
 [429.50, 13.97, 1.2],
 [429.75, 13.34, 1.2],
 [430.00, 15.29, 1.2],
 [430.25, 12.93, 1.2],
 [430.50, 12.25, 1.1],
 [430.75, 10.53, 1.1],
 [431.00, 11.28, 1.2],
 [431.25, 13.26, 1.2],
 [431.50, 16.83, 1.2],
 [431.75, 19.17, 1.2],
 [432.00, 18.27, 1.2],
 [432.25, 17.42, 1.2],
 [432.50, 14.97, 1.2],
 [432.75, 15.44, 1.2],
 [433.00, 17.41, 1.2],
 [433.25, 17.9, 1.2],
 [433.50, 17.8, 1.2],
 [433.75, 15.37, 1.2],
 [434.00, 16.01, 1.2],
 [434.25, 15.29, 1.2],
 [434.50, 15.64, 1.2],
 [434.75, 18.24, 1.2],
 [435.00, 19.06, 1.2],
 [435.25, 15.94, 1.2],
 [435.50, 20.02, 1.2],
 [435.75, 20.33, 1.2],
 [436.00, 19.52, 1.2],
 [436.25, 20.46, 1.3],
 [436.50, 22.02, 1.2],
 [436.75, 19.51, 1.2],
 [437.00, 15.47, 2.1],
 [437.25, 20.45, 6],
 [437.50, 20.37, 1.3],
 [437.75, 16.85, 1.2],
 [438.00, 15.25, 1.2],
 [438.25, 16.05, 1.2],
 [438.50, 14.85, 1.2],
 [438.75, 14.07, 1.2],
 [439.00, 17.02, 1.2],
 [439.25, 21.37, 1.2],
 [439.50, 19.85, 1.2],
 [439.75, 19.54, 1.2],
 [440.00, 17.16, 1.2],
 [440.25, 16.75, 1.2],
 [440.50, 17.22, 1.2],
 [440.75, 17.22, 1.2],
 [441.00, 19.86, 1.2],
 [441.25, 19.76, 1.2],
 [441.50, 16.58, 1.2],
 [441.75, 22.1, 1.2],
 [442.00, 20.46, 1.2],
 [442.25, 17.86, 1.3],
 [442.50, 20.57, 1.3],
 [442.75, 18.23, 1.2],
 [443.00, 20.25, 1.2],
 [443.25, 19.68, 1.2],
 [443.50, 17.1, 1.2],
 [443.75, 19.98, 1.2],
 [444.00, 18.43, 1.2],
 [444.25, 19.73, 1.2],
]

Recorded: -0.22 nm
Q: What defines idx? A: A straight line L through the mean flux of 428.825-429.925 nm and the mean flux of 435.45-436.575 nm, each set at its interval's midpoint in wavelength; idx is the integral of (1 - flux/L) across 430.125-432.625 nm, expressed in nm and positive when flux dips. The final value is 0.24 nm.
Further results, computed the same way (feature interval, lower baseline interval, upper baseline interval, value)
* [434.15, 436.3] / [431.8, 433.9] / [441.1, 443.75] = -0.09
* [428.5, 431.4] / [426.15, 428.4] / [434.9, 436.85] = 0.69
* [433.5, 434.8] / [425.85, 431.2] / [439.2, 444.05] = 0.05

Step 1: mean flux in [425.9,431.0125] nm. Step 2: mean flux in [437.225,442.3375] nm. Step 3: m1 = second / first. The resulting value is 1.18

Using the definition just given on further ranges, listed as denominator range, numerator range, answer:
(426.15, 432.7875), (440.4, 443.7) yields 1.22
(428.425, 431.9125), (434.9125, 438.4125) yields 1.30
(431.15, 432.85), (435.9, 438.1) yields 1.14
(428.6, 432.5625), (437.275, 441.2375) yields 1.20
